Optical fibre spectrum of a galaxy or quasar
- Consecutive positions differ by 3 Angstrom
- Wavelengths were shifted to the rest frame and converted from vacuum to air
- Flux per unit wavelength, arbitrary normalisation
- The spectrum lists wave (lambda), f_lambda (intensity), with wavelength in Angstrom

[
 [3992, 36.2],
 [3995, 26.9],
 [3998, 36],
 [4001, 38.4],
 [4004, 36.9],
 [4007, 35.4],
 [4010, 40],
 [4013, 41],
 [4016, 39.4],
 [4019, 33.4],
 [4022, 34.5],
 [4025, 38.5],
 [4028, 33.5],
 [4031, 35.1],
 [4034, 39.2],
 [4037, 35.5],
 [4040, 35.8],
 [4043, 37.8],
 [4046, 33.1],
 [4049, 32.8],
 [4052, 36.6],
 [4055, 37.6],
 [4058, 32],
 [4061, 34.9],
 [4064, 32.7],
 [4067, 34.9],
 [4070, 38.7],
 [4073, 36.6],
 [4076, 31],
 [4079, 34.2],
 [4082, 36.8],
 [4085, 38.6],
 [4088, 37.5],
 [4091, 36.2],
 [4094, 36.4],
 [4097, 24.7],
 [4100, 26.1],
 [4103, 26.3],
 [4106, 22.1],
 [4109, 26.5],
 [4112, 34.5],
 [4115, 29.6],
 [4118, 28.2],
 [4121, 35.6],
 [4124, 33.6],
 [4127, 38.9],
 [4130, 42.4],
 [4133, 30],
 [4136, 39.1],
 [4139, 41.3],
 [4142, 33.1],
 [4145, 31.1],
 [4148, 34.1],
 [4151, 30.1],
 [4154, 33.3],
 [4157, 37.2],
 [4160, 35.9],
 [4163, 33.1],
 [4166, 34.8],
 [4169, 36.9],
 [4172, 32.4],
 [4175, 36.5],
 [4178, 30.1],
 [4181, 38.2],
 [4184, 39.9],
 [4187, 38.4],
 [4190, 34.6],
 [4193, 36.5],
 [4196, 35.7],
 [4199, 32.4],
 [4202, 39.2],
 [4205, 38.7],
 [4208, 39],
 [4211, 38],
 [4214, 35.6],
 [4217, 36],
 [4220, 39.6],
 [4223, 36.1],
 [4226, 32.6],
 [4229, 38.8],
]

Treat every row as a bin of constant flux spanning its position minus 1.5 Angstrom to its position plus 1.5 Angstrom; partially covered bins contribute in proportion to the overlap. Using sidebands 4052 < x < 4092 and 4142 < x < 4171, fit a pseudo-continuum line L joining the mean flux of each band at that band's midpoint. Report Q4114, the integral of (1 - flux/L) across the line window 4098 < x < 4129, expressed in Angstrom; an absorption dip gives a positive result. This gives 4.02 Angstrom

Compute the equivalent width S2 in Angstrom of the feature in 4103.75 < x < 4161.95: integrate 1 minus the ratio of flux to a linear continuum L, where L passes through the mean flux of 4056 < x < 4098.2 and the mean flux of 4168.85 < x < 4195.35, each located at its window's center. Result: 3.23 Angstrom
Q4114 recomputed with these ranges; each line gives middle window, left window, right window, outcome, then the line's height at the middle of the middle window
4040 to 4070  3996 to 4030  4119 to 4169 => 1.1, 36.3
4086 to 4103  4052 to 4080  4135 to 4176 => 1.5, 34.8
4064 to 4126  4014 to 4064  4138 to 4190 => 5.0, 35.3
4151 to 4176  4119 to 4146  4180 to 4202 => 1.2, 36.4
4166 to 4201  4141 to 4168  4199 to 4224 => 0.0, 35.6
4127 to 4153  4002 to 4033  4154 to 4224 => 0.8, 36.4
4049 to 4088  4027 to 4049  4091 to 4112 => -4.2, 32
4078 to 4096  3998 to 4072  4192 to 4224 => 0.0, 36.4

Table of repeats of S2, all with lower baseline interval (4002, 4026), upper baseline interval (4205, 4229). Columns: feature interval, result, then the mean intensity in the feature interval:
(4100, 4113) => 3.6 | 26.9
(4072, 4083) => 0.8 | 34.5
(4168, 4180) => 1.0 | 34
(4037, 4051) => 0.9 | 35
